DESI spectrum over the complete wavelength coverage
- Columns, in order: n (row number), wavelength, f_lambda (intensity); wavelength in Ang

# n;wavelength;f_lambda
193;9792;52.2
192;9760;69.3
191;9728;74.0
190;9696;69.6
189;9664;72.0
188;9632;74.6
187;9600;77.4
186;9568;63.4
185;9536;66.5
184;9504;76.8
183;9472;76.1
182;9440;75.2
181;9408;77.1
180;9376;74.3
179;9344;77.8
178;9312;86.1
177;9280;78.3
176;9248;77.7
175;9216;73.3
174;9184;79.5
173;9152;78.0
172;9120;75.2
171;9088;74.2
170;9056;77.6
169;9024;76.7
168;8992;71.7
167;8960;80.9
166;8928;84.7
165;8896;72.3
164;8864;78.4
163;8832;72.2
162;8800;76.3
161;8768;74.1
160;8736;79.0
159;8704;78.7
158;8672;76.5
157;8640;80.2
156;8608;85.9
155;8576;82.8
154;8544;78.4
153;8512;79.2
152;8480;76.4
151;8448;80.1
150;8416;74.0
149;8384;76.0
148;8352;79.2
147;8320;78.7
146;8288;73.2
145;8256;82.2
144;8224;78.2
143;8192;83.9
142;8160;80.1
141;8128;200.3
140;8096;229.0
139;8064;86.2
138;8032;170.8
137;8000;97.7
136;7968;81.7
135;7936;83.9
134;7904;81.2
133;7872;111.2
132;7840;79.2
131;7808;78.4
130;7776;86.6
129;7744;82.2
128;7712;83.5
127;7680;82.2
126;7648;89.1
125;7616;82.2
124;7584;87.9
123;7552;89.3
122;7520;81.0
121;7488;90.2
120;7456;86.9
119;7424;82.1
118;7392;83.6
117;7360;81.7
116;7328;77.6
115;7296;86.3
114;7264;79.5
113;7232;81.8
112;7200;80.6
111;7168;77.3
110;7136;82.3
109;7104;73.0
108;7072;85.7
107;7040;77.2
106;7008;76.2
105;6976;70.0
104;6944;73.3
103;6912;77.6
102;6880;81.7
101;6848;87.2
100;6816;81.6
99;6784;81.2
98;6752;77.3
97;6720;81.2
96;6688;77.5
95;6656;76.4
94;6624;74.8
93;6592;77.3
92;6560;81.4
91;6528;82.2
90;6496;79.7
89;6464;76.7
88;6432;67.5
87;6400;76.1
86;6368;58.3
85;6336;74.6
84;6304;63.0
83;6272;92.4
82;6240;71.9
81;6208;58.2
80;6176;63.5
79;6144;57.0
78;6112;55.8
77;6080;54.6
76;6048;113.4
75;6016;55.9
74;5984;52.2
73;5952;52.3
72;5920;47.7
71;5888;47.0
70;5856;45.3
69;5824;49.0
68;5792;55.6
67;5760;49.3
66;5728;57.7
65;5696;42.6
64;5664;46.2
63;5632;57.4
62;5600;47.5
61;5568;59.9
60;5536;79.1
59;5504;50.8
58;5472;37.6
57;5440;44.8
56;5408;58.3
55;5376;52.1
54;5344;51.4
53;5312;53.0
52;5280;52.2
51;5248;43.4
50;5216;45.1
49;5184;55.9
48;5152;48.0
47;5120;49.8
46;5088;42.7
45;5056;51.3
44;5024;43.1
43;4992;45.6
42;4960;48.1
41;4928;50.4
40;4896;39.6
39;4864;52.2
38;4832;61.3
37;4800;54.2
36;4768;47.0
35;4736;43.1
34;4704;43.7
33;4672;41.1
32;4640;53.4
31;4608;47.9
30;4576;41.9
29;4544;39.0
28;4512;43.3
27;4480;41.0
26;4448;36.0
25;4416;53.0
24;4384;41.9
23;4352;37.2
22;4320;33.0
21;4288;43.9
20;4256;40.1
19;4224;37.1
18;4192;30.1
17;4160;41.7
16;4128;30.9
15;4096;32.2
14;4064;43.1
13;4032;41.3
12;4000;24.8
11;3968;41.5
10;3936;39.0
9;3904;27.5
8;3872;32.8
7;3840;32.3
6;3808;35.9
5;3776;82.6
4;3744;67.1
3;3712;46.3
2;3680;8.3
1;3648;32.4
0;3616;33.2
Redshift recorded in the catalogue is 0.62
